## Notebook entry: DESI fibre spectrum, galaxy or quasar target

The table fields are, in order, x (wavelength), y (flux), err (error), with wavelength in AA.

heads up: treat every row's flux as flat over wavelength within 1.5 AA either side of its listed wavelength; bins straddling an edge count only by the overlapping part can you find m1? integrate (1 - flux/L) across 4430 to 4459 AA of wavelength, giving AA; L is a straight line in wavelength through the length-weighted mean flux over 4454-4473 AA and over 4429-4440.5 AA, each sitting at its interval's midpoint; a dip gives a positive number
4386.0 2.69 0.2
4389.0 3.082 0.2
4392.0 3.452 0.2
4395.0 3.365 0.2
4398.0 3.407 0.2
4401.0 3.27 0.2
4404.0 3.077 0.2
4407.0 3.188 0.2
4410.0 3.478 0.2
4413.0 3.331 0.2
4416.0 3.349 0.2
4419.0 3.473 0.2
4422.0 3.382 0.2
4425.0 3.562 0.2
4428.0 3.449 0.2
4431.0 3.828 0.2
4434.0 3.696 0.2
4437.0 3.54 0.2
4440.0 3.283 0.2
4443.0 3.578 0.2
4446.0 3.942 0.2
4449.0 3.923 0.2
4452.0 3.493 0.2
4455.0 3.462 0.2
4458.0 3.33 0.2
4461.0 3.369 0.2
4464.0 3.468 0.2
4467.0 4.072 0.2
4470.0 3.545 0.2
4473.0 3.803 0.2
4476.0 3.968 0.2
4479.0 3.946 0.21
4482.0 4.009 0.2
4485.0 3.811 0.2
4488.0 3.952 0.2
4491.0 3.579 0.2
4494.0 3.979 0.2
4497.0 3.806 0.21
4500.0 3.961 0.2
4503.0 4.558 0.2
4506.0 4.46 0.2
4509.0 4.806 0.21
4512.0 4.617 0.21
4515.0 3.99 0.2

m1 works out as -0.1 AA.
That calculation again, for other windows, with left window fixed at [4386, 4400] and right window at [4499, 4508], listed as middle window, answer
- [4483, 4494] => 1.1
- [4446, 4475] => 2.3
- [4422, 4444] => 0.7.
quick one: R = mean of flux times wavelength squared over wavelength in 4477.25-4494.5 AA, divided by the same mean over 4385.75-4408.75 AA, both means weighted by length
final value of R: 1.25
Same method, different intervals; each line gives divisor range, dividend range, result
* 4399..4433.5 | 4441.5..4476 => 1.09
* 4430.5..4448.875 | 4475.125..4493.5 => 1.08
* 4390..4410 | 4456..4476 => 1.13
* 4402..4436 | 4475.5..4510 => 1.22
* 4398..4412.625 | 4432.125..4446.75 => 1.12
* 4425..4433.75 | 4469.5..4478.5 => 1.07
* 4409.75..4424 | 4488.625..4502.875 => 1.19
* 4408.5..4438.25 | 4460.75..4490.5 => 1.11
